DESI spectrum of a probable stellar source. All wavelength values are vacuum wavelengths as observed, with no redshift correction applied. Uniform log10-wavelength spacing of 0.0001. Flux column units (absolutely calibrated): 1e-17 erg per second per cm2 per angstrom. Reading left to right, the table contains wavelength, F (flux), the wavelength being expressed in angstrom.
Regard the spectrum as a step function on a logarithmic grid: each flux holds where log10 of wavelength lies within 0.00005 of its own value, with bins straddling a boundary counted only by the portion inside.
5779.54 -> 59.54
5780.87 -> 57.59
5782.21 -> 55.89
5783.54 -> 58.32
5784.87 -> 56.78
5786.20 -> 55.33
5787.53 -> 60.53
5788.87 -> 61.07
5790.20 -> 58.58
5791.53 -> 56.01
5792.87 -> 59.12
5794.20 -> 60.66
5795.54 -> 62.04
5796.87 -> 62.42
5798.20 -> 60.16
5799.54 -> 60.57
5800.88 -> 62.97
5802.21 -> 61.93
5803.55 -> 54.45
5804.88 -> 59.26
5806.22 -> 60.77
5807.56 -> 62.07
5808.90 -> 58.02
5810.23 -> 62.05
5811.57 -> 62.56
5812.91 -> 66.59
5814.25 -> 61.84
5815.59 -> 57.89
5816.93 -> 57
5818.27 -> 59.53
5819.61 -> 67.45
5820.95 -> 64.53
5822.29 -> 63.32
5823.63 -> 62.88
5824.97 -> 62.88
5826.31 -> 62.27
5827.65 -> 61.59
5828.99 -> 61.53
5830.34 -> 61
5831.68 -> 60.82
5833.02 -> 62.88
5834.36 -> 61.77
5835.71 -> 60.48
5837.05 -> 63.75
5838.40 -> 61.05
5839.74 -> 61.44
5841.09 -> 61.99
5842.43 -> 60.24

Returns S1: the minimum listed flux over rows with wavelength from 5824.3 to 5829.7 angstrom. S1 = 61.53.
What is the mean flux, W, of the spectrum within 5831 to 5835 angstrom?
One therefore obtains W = 62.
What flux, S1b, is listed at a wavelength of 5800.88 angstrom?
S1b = 62.97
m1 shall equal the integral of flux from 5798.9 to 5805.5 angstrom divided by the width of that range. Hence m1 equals 59.9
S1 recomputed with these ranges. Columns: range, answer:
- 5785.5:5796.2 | 55.33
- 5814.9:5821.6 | 57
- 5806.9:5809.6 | 58.02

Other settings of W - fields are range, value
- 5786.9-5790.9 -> 60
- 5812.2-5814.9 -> 64.1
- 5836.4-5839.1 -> 62.3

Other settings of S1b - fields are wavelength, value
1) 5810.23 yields 62.05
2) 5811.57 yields 62.56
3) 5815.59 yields 57.89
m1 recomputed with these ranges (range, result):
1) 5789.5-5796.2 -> 59.3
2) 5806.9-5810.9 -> 60.8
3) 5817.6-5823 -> 63.7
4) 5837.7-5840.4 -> 61.2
